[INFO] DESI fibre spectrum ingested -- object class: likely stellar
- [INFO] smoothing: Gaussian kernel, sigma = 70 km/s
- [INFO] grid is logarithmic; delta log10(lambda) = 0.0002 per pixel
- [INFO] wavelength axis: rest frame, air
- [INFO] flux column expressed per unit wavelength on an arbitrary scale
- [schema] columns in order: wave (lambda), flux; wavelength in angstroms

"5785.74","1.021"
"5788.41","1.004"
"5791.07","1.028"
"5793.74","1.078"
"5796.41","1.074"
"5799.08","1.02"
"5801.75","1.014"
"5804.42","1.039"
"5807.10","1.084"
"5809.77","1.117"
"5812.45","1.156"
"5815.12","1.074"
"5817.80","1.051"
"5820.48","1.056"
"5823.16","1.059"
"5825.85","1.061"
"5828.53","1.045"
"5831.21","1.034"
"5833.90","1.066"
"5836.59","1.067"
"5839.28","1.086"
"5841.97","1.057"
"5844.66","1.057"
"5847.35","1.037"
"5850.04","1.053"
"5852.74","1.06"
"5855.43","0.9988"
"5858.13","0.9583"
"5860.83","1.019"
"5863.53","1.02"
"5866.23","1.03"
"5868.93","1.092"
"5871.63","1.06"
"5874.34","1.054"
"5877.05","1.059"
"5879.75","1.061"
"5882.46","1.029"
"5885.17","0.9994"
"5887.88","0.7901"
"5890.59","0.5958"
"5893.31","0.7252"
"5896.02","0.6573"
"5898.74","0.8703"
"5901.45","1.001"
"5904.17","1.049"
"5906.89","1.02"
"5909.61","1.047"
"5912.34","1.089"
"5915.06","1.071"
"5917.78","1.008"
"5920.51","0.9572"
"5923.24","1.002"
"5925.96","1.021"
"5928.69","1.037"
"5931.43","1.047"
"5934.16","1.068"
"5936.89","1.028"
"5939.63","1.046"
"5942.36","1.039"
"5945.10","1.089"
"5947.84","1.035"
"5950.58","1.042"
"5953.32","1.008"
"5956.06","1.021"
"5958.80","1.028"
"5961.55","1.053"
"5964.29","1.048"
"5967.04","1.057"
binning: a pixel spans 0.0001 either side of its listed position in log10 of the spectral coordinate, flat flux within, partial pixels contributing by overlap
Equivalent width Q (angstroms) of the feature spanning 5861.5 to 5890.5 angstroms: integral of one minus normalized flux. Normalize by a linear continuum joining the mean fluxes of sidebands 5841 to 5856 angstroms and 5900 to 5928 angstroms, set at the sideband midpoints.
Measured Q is 1.0 angstroms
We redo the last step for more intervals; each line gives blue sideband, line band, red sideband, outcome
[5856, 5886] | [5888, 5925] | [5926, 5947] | 4.09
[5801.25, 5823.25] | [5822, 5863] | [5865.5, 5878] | 0.94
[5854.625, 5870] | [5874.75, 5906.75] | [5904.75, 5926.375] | 3.75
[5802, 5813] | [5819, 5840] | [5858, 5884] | 0.24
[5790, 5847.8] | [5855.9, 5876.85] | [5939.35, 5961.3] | 0.41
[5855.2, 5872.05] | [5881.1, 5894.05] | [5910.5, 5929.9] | 2.44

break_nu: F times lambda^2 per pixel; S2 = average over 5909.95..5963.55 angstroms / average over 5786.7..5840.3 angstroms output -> 1.02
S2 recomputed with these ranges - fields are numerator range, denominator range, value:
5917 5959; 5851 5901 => 1.11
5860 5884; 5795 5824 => 1.00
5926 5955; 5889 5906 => 1.29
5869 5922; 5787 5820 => 0.93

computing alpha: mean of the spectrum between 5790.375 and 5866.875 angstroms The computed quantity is 1.05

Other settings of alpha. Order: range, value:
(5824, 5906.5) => 0.99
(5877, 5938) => 0.965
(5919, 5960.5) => 1.03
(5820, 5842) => 1.06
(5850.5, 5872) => 1.03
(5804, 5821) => 1.09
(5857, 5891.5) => 0.987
